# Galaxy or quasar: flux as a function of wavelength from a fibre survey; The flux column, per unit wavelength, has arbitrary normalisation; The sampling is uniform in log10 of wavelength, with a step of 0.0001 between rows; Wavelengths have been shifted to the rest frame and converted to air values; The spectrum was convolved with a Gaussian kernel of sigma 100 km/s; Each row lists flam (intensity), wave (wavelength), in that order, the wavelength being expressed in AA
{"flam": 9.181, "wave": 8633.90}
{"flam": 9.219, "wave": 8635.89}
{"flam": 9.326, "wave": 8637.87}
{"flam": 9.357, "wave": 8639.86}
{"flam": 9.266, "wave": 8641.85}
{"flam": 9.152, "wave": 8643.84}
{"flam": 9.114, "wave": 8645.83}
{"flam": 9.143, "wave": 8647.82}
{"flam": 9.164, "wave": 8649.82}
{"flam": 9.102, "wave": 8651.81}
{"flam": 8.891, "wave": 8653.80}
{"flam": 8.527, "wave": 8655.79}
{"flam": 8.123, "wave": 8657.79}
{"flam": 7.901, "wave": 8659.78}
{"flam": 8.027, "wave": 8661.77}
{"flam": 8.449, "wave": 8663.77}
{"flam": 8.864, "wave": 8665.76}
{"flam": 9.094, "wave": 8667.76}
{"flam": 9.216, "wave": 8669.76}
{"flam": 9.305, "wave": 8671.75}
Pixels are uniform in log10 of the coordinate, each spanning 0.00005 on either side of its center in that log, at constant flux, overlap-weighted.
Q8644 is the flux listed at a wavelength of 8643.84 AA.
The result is 9.152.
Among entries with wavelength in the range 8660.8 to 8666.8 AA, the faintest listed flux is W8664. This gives 8.027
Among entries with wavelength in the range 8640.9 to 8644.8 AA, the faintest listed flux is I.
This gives 9.152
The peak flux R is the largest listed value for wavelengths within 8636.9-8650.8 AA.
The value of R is 9.357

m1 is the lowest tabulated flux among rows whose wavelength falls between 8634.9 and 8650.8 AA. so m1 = 9.114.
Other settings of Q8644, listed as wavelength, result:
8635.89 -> 9.219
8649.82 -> 9.164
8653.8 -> 8.891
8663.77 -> 8.449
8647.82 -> 9.143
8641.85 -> 9.266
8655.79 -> 8.527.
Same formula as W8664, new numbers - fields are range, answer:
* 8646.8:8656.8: 8.527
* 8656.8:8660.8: 7.901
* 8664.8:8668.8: 8.864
